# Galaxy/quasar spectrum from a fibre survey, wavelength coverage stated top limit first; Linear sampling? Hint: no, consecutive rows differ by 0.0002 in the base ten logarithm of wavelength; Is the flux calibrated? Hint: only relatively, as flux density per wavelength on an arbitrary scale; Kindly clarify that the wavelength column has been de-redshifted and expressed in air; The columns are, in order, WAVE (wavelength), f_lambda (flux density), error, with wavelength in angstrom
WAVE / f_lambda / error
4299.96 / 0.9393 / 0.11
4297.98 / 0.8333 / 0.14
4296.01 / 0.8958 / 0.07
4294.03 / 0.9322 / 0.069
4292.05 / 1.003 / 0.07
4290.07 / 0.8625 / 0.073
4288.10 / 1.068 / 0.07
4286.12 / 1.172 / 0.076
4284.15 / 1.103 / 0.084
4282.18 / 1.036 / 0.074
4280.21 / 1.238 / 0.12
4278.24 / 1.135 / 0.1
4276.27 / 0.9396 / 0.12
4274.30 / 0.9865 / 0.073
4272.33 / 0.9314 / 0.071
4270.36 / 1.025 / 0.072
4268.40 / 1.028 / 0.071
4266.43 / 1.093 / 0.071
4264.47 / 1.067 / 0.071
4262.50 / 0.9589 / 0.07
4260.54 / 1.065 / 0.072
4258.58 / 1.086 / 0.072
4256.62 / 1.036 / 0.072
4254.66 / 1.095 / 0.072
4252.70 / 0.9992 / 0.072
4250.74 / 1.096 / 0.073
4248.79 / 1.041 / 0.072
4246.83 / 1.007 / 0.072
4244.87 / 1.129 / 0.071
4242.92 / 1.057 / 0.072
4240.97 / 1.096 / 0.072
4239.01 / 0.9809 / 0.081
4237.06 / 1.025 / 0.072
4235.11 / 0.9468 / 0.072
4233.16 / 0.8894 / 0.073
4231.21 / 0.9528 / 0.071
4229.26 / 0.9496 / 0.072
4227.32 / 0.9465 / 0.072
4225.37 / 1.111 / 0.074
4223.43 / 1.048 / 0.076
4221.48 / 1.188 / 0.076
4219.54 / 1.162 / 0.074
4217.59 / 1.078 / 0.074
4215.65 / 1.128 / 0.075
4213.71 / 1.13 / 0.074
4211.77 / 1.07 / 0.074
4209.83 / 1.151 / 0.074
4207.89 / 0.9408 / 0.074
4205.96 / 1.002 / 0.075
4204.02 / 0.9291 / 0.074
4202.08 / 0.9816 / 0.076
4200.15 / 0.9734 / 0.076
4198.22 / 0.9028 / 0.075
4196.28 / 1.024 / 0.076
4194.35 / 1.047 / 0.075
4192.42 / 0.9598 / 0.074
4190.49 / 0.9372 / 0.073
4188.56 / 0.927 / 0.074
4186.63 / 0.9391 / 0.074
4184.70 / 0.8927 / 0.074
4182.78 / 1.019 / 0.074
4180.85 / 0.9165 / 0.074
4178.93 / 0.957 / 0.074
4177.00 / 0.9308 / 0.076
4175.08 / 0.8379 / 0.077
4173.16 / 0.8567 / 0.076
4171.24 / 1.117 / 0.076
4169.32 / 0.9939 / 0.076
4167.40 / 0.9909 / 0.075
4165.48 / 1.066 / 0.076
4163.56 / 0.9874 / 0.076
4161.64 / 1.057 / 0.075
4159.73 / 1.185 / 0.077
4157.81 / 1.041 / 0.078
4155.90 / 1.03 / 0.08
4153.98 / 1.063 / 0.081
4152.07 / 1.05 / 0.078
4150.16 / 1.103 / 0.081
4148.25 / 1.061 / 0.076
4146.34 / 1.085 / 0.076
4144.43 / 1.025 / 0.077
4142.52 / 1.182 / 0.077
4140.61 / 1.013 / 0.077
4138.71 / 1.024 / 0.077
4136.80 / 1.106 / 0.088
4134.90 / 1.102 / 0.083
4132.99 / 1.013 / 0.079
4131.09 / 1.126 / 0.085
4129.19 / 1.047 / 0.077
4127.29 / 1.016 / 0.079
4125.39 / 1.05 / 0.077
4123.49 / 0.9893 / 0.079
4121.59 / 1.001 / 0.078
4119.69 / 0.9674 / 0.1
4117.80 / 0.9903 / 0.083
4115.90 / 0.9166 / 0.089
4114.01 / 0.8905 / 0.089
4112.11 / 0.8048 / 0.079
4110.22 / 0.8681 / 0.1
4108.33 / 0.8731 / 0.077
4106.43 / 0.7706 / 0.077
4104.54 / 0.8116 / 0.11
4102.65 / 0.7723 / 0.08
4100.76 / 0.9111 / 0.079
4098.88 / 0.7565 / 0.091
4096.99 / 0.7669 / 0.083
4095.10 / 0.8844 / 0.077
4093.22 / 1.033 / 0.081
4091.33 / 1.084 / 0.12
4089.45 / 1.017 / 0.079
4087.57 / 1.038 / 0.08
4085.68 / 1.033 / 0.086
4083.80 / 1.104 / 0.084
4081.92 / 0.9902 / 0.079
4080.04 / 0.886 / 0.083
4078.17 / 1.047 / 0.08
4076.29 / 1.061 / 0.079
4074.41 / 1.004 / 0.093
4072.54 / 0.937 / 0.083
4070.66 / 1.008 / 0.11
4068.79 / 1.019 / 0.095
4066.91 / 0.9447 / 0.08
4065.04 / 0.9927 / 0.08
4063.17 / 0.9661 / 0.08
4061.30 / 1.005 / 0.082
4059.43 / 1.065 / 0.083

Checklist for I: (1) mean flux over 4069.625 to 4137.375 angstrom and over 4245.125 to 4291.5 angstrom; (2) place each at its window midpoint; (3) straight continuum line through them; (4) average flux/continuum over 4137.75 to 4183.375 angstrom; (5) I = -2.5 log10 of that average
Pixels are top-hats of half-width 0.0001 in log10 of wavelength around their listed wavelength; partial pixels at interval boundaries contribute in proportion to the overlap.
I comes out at -0.04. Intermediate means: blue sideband 0.963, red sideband 1.05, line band 1.02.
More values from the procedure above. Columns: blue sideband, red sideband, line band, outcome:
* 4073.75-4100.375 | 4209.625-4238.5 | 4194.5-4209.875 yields 0.06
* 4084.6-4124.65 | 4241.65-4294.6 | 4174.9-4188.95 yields 0.05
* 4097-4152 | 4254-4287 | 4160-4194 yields 0.04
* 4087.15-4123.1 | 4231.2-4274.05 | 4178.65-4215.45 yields -0.01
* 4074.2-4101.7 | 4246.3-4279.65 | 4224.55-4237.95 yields 0.06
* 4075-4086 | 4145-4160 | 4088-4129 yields 0.14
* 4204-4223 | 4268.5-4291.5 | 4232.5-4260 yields 0.03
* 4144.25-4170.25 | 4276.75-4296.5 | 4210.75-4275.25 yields 0.01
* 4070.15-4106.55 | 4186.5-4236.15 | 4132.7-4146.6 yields -0.10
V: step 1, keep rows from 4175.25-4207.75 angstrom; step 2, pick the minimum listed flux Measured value 0.8927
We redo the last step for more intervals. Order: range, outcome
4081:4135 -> 0.7565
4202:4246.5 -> 0.8894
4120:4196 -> 0.8379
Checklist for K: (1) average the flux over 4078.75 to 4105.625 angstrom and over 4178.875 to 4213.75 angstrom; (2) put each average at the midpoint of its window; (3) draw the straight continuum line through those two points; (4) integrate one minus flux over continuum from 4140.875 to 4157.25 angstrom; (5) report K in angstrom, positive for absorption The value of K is -1.9 angstrom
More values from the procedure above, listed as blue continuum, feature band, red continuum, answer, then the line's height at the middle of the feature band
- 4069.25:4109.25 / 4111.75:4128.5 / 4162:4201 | -0.3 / 0.95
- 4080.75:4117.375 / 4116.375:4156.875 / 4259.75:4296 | -4.8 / 0.937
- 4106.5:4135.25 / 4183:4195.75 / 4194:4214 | 0.6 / 1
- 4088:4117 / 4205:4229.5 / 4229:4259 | -1.9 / 0.998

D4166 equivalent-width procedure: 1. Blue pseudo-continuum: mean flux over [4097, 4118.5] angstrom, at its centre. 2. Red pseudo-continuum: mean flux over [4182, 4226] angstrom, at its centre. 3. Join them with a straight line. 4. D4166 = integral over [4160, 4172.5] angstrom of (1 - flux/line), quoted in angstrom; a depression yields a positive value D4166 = -1.12 angstrom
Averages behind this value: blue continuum 0.846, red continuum 1.02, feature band 1.04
